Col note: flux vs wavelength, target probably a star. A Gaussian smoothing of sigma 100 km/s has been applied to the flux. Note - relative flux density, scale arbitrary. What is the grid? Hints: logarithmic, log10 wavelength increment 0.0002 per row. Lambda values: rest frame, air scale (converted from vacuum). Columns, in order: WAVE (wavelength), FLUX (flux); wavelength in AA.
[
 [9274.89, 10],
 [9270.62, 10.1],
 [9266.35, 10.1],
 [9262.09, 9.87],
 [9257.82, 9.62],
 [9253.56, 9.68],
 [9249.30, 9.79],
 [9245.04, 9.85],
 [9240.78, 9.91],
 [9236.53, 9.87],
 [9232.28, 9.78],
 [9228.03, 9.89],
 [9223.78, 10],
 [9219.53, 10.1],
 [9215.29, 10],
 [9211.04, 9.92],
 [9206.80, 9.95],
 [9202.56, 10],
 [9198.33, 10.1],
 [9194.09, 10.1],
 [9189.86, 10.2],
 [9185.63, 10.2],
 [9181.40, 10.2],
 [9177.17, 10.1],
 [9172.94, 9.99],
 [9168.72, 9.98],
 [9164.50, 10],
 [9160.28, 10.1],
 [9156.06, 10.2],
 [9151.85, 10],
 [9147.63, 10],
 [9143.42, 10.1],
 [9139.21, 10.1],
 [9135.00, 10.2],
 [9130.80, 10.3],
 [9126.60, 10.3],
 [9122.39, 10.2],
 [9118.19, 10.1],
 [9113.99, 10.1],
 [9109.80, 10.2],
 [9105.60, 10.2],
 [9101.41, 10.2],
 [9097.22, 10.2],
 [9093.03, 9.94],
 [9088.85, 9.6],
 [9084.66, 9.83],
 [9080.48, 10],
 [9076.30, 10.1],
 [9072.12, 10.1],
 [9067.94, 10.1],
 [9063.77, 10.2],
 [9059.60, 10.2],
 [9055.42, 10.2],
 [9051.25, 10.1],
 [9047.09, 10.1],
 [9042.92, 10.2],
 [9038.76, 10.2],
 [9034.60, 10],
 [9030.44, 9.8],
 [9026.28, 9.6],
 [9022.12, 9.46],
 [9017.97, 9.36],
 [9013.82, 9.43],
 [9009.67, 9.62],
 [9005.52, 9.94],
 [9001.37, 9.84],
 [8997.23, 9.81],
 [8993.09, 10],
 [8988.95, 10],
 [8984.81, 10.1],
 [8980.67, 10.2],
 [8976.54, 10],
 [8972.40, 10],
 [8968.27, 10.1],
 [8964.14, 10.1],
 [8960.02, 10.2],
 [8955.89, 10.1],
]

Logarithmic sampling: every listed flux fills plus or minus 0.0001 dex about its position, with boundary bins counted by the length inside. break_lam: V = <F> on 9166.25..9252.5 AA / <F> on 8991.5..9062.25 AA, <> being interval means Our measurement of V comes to 1.01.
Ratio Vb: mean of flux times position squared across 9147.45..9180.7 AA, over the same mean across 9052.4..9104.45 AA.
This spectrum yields 1.0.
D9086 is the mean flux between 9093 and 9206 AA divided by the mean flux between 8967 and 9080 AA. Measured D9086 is 1.0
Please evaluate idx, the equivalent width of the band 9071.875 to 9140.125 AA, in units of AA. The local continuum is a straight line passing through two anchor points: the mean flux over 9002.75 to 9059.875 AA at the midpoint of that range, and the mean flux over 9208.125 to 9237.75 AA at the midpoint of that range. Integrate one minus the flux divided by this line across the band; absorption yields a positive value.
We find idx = -1.4 AA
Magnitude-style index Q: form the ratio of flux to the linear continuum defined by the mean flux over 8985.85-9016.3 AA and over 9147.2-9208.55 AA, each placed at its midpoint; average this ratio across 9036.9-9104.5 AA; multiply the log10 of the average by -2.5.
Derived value -0.018 mag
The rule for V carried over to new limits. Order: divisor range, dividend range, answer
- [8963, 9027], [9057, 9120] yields 1.02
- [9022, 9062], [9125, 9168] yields 1.01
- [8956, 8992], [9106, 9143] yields 1.01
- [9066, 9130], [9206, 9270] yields 0.98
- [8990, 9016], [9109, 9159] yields 1.04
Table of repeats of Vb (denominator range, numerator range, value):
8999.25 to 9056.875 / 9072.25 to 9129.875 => 1.04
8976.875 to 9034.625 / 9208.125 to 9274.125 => 1.06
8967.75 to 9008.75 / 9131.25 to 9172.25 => 1.05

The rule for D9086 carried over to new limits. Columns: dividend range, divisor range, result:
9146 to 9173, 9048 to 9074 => 0.99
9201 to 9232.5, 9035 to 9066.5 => 0.98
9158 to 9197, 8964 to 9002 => 1.01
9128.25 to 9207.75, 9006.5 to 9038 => 1.05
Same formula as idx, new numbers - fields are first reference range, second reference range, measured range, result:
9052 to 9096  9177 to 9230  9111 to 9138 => -0.4 AA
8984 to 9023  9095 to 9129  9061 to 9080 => -0.2 AA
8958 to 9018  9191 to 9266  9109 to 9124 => -0.3 AA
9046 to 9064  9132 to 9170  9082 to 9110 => 0.3 AA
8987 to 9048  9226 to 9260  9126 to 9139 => -0.6 AA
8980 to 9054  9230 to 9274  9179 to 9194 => -0.5 AA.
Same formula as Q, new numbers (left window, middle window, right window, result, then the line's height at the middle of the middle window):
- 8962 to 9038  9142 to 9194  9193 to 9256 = -0.02 mag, 9.91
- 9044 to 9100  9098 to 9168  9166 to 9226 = -0.01 mag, 10.1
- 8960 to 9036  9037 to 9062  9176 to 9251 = -0.03 mag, 9.89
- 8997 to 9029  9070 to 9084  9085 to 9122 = -0.01 mag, 9.93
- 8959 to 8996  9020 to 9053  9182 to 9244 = 0.01 mag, 10.1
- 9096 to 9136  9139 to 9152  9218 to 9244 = 0.01 mag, 10.1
